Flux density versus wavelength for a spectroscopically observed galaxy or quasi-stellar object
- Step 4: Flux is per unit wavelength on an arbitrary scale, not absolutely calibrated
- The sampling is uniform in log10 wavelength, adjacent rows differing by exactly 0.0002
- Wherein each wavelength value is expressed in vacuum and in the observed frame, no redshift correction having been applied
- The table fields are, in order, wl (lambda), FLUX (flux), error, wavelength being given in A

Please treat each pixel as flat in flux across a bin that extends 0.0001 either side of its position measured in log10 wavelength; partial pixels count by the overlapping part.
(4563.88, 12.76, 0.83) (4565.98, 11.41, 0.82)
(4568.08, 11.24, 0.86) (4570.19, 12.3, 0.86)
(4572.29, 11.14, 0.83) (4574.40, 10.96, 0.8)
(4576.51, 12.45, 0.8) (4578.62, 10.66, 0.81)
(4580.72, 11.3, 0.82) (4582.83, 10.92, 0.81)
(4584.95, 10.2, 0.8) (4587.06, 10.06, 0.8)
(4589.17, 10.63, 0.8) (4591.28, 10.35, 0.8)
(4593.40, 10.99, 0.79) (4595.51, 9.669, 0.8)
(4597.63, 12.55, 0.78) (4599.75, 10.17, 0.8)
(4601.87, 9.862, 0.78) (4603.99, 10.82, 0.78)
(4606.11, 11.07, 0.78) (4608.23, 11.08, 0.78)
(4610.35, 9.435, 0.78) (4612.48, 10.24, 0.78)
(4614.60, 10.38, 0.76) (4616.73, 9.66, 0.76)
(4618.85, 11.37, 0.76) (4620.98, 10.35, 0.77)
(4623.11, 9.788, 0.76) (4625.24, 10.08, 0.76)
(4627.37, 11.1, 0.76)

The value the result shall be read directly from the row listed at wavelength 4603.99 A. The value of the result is 10.82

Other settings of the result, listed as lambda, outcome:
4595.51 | 9.669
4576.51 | 12.45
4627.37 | 11.1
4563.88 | 12.76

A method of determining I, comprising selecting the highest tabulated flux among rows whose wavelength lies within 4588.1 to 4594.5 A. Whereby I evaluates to 10.99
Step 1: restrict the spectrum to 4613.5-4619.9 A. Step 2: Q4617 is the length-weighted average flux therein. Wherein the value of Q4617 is 10.5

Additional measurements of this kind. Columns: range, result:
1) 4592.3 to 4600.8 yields 10.8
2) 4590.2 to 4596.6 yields 10.3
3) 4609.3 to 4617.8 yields 9.93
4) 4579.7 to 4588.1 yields 10.6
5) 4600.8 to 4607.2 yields 10.6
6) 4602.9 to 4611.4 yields 10.6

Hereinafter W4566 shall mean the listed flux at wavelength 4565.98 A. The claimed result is 11.41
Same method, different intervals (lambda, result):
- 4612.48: 10.24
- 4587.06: 10.06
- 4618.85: 11.37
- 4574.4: 10.96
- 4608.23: 11.08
